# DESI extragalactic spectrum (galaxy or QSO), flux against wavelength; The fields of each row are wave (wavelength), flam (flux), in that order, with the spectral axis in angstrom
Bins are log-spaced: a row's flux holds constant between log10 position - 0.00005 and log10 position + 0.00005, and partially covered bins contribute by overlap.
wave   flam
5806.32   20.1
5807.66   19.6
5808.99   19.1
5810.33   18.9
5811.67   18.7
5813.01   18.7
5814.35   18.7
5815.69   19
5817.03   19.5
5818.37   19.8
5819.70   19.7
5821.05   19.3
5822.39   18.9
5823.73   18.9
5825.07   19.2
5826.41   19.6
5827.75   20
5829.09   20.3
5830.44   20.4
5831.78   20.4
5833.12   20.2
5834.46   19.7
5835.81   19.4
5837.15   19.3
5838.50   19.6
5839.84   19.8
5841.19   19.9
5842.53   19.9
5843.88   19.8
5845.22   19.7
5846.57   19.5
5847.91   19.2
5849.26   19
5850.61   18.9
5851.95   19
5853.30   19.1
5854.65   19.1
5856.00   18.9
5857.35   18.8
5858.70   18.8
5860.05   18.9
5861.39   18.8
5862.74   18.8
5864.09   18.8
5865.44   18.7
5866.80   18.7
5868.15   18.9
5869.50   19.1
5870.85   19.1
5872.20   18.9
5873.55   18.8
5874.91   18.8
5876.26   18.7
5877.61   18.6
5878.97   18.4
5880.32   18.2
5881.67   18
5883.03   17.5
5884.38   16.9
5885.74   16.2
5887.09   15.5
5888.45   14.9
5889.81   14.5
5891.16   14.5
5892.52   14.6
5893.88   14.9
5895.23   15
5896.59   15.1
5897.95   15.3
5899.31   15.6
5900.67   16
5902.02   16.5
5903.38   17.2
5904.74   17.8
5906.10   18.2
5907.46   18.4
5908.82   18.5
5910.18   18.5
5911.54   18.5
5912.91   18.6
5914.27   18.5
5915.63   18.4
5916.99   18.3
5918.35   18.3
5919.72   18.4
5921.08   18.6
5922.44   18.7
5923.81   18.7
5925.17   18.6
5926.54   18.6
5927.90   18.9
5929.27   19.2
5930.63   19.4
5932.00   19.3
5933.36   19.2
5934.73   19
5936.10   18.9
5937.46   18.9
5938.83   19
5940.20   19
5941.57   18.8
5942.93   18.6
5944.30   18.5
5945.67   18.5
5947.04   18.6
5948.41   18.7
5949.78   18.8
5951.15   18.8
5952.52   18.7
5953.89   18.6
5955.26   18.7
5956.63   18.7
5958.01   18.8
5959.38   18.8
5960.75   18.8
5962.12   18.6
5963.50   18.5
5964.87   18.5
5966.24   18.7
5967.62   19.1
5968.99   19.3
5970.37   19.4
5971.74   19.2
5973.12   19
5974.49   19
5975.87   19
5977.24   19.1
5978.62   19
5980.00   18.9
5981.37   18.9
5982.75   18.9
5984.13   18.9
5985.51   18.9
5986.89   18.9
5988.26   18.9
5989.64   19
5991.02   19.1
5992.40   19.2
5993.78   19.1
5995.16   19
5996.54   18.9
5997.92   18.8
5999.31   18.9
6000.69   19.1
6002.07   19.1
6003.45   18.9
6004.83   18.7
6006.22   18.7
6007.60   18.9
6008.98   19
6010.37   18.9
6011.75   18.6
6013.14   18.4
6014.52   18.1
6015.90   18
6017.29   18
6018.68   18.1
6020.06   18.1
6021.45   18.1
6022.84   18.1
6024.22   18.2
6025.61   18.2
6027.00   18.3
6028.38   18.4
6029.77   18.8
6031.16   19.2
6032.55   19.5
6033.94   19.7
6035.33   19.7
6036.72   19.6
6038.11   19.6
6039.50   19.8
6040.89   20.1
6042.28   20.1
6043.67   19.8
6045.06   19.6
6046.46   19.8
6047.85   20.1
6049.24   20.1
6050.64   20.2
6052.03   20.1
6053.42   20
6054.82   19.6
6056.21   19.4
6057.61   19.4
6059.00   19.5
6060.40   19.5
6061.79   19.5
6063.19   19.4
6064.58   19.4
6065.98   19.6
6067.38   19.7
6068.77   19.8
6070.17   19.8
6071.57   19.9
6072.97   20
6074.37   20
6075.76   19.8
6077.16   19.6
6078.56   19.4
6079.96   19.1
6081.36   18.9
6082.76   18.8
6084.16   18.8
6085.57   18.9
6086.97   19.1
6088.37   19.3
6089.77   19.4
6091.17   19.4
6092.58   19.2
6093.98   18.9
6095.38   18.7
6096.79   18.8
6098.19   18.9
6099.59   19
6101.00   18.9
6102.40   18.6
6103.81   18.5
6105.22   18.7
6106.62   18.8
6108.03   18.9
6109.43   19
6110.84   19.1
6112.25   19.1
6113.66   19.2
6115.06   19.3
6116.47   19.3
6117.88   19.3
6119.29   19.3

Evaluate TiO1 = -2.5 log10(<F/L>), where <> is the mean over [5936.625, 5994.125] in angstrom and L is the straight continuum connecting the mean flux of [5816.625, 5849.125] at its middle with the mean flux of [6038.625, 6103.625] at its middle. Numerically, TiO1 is 0.039 mag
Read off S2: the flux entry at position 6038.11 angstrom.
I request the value 19.6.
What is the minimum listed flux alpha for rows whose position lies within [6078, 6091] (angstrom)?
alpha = 18.8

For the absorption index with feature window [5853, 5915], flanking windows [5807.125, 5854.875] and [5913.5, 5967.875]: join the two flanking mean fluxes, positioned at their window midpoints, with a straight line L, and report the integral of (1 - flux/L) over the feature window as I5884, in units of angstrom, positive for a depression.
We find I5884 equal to 4.9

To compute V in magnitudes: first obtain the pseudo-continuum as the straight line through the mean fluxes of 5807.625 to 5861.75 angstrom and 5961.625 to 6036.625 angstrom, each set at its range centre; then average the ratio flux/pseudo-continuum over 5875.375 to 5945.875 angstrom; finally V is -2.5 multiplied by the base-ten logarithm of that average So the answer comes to 0.08 mag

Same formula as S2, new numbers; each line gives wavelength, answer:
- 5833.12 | 20.2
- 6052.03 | 20.1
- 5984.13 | 18.9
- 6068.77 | 19.8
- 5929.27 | 19.2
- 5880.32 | 18.2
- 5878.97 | 18.4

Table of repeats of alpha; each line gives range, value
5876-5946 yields 14.5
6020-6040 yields 18.1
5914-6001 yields 18.3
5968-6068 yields 18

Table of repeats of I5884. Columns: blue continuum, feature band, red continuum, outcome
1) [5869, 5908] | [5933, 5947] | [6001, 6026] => -1.01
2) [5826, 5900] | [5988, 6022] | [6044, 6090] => 0.84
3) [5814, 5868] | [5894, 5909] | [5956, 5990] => 2.02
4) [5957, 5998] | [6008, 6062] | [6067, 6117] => -0.27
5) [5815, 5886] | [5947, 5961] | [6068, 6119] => 0.29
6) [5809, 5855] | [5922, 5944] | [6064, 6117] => 0.48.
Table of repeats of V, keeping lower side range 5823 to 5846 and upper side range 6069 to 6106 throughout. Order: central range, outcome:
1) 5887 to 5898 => 0.30 mag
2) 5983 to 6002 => 0.02 mag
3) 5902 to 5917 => 0.08 mag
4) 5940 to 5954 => 0.05 mag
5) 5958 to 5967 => 0.05 mag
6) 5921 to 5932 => 0.04 mag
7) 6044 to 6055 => -0.04 mag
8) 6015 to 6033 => 0.06 mag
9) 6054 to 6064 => -0.01 mag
